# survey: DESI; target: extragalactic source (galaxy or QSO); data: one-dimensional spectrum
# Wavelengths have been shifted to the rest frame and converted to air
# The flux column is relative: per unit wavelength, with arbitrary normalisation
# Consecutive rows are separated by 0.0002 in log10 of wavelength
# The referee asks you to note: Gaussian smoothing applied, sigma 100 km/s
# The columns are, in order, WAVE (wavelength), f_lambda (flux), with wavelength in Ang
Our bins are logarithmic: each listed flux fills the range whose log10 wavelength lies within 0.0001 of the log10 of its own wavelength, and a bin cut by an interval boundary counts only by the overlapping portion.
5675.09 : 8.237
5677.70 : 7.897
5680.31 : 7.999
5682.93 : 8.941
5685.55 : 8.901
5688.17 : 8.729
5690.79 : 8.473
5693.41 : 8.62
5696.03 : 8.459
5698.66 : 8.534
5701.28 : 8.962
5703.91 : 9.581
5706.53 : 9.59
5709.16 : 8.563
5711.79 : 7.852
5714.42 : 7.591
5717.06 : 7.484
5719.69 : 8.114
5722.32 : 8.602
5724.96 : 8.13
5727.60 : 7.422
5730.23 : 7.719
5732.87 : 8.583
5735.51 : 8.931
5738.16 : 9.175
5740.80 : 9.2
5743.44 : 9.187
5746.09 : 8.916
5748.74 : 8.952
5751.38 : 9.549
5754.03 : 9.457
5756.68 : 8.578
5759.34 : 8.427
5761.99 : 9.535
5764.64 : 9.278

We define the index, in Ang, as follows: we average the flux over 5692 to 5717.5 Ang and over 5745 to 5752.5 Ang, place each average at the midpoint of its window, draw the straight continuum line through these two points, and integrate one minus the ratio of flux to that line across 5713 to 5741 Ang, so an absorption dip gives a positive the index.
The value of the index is 2.0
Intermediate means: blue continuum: 8.56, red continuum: 9.14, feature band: 8.23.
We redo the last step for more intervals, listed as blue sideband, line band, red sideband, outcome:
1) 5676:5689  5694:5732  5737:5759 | 1.83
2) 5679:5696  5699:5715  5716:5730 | -0.94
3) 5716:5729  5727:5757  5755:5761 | -1.89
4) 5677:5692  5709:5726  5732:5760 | 1.49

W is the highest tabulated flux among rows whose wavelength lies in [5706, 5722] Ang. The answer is 9.59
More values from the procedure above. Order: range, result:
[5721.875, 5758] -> 9.549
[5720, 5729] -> 8.602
